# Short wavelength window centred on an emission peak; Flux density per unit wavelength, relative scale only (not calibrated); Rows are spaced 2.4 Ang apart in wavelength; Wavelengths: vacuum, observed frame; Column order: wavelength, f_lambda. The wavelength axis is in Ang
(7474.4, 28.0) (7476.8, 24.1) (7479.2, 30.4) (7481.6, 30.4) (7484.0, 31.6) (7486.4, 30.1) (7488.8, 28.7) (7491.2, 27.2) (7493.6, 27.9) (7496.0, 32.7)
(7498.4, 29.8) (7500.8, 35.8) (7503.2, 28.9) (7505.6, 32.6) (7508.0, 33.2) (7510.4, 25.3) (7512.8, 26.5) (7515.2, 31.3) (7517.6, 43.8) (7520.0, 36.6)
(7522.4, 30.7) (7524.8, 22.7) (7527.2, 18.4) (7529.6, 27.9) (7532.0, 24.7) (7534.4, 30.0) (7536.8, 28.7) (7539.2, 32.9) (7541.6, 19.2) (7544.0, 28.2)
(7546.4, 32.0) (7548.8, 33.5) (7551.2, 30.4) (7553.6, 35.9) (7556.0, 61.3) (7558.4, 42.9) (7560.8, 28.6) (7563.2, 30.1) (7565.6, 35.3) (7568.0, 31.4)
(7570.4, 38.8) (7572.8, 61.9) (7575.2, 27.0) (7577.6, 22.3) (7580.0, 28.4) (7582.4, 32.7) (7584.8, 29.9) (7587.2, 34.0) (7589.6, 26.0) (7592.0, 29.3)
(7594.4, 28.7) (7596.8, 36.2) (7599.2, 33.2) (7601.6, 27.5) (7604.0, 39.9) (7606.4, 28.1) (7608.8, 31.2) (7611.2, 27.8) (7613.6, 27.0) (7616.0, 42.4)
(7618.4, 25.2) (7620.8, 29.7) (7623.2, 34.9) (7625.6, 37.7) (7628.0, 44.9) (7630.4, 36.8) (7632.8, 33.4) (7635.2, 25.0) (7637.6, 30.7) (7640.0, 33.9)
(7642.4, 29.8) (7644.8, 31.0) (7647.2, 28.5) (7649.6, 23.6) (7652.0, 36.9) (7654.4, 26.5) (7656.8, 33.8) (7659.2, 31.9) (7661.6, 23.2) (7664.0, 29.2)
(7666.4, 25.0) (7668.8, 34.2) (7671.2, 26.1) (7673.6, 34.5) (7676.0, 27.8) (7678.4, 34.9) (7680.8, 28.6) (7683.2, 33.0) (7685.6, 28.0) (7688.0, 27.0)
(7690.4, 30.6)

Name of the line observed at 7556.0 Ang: [S II]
